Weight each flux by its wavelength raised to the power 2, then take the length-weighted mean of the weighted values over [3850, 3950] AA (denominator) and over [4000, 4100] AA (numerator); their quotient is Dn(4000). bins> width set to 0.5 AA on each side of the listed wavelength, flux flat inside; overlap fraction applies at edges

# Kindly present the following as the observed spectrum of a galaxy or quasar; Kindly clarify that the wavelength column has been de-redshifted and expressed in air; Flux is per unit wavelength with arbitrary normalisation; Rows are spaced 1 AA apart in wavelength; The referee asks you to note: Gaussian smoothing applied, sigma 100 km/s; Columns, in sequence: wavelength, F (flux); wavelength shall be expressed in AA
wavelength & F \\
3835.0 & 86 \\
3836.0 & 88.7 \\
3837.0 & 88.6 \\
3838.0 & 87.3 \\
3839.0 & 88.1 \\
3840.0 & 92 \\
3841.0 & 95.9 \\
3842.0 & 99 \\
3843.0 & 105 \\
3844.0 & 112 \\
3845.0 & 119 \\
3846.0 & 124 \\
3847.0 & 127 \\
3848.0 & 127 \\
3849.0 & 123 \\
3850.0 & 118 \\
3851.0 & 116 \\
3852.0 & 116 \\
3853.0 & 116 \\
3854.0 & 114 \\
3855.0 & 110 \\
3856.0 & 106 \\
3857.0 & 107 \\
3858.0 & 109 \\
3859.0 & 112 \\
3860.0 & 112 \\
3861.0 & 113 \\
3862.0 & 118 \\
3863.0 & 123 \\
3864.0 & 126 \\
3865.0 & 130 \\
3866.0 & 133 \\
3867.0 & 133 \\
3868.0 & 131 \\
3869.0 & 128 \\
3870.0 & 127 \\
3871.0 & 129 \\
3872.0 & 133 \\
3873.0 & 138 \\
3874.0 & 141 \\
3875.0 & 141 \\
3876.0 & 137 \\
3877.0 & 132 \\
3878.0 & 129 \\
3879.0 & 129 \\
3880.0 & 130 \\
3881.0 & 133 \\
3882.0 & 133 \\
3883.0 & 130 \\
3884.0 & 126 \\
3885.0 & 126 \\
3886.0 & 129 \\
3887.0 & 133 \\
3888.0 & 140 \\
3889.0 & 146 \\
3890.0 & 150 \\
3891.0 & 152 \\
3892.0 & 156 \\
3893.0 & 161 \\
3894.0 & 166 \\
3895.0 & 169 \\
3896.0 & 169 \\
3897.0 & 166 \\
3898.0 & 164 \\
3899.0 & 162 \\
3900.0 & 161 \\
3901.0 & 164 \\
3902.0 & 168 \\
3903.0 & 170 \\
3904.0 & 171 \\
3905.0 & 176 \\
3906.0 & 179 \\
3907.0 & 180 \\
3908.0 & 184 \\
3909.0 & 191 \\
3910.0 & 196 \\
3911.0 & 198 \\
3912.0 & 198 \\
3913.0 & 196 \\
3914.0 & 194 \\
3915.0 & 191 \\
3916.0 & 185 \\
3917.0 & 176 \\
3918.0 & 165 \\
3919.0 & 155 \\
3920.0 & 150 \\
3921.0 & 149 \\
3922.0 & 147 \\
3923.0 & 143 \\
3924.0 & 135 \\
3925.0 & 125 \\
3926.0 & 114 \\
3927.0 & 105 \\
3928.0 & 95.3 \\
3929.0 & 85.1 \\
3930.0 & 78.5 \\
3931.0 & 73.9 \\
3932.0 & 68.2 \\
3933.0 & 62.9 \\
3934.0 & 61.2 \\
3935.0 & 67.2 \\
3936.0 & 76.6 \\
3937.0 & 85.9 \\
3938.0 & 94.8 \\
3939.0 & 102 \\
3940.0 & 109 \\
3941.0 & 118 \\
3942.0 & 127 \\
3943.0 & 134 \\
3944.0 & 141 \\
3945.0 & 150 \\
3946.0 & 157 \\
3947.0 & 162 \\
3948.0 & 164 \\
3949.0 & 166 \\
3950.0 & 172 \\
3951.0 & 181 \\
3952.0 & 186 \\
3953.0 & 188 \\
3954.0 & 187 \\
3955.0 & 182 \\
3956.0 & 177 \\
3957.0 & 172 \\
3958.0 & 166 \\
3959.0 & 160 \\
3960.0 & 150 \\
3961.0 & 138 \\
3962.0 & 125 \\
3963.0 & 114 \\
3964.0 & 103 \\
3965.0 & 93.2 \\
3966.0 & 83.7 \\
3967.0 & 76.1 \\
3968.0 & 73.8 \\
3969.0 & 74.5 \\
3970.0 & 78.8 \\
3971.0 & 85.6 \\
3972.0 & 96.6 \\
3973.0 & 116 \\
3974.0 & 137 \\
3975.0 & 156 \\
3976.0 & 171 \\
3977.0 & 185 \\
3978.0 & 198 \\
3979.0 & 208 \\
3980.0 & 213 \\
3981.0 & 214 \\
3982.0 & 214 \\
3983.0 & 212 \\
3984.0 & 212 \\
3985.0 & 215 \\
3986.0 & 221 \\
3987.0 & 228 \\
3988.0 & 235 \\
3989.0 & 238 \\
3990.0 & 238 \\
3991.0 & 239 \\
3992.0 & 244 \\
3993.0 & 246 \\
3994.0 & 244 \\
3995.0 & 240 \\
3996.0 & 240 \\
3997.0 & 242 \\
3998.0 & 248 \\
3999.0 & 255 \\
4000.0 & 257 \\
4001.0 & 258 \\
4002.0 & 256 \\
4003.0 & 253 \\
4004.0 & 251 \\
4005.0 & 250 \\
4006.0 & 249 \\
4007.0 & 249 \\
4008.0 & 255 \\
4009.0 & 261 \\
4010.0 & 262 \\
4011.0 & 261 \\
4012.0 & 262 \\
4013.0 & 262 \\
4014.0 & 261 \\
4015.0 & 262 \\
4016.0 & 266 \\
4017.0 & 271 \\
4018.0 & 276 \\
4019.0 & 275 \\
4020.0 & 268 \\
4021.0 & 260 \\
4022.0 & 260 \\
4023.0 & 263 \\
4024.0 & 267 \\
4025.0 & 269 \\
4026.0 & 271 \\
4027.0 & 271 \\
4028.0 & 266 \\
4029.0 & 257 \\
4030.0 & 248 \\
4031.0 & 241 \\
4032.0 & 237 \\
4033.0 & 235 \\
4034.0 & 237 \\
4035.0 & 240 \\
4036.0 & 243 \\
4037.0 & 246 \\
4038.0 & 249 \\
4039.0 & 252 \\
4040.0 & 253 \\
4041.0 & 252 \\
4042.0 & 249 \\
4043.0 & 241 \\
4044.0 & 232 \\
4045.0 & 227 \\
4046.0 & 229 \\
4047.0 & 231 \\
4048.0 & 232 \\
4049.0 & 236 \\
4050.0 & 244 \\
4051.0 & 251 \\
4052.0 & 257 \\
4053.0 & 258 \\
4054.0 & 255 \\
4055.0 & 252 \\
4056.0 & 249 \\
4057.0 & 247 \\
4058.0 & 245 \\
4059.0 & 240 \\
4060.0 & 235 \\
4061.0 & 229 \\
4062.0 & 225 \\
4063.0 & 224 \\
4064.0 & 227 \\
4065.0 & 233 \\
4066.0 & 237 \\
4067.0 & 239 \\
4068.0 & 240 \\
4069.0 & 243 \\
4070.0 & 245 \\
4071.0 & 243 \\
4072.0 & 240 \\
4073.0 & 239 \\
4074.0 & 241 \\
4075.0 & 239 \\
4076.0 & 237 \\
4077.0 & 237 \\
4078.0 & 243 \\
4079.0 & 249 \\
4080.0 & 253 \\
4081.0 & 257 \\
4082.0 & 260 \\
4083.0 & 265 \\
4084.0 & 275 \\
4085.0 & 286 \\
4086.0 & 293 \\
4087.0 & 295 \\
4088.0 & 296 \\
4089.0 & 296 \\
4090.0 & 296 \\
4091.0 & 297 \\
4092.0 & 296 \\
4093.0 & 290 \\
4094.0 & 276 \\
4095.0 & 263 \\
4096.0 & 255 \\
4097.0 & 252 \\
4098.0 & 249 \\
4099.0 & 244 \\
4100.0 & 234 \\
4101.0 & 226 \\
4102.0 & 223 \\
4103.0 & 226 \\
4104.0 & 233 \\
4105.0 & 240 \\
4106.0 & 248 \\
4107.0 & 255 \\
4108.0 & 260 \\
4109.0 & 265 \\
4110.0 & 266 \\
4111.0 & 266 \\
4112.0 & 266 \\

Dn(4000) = 2.00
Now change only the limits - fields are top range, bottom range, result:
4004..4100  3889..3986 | 1.82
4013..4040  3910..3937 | 2.07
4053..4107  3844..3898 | 2.13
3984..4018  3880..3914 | 1.62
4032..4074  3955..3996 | 1.46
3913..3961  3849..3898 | 1.08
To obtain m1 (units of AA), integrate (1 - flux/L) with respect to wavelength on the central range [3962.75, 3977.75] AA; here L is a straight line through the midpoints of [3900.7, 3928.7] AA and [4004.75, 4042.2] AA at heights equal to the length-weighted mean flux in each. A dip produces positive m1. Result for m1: 7.1 AA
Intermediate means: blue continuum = 164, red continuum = 257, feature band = 111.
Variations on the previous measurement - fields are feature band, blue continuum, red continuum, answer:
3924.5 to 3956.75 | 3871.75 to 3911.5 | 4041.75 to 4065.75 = 10.0 AA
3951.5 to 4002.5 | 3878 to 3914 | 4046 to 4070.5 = 4.9 AA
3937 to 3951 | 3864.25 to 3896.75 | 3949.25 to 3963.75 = 1.9 AA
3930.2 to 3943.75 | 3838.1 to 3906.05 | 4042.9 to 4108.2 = 6.3 AA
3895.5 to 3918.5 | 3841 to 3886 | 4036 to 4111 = -4.5 AA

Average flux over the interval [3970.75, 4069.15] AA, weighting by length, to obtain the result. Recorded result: 238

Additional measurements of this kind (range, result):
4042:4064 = 240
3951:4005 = 185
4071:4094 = 267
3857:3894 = 132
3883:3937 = 146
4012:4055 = 252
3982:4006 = 240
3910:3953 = 136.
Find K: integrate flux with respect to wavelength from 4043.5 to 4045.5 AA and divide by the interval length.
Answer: 230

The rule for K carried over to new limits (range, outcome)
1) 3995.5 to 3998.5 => 243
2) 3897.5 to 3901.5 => 163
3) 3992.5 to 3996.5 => 242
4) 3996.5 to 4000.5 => 250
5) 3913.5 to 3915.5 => 192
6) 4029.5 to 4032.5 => 242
